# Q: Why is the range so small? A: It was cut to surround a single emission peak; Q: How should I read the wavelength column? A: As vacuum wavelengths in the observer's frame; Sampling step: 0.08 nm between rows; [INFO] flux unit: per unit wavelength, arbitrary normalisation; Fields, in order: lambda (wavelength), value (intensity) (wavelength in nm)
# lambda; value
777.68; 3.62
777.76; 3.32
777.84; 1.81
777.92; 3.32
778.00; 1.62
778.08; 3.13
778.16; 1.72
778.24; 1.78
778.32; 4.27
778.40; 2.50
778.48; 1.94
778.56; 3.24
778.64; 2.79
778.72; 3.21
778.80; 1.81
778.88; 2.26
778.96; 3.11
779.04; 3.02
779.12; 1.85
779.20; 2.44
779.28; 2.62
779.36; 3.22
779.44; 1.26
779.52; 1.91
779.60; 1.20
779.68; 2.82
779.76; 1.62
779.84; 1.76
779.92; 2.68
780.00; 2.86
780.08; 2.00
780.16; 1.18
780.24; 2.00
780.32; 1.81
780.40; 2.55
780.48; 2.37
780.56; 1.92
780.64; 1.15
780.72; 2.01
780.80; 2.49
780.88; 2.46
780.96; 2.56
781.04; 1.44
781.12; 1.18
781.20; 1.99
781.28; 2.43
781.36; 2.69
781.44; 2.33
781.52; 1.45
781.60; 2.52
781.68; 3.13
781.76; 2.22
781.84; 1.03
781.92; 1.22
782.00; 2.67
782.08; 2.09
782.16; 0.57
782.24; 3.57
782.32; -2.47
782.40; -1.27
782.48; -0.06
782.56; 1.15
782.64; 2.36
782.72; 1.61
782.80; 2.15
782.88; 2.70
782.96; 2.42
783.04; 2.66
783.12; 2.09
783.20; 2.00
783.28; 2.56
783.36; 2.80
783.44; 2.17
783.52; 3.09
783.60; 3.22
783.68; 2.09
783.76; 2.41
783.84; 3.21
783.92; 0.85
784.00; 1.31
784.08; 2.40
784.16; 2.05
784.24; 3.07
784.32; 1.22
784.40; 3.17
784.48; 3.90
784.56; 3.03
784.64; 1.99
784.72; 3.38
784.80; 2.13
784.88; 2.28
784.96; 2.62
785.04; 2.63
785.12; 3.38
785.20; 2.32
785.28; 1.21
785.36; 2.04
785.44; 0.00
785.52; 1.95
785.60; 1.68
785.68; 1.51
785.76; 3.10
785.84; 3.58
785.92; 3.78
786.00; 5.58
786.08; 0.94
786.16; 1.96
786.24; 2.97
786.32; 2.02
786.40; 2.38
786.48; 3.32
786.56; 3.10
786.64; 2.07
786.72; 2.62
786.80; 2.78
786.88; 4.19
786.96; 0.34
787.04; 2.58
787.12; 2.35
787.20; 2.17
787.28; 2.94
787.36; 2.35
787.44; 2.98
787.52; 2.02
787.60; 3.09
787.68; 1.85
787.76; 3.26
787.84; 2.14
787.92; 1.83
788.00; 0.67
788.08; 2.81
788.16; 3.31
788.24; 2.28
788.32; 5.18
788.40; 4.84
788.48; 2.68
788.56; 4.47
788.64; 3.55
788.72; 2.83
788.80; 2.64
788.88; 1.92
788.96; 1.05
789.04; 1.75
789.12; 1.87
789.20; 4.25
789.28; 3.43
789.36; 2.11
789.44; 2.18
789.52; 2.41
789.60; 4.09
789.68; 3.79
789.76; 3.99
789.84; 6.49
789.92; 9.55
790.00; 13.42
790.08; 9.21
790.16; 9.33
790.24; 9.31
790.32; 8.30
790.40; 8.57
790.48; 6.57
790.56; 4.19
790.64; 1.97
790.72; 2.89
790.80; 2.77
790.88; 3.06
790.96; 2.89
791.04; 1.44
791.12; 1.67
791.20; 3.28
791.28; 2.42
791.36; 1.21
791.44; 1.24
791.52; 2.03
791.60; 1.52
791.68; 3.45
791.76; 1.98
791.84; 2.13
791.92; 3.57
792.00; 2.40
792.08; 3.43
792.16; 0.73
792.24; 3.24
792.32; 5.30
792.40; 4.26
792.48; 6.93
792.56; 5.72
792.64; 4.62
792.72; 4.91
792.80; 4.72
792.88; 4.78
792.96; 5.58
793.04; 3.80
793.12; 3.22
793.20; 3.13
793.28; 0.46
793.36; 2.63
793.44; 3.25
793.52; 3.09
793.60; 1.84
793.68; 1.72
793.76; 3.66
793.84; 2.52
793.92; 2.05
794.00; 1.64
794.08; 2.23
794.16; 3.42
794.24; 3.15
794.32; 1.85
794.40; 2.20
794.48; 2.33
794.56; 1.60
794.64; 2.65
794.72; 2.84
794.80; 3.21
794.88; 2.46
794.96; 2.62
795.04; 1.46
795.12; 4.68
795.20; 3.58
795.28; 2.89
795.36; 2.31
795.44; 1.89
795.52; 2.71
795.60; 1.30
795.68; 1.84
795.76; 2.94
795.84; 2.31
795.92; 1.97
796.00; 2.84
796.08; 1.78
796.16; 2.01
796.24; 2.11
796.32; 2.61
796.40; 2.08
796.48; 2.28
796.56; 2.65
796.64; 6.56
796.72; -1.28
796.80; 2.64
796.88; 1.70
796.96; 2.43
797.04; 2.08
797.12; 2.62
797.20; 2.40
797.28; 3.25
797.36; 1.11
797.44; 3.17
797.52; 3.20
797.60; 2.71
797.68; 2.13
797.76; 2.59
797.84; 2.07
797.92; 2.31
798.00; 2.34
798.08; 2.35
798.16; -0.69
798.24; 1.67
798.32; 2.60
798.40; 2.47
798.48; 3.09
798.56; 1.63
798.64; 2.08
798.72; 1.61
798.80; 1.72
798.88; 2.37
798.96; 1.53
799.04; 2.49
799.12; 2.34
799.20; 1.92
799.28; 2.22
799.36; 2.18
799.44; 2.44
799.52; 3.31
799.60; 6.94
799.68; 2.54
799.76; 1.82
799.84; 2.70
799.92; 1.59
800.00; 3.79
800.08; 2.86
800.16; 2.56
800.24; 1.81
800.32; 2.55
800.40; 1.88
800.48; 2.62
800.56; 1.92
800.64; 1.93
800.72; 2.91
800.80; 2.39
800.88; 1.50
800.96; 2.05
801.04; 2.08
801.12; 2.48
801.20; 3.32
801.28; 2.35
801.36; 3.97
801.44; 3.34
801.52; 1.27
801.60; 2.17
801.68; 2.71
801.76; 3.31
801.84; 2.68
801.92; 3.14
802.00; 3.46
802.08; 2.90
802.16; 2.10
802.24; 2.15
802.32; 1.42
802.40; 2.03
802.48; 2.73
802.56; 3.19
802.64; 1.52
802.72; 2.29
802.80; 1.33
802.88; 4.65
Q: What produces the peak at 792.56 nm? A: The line [N II] 6583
